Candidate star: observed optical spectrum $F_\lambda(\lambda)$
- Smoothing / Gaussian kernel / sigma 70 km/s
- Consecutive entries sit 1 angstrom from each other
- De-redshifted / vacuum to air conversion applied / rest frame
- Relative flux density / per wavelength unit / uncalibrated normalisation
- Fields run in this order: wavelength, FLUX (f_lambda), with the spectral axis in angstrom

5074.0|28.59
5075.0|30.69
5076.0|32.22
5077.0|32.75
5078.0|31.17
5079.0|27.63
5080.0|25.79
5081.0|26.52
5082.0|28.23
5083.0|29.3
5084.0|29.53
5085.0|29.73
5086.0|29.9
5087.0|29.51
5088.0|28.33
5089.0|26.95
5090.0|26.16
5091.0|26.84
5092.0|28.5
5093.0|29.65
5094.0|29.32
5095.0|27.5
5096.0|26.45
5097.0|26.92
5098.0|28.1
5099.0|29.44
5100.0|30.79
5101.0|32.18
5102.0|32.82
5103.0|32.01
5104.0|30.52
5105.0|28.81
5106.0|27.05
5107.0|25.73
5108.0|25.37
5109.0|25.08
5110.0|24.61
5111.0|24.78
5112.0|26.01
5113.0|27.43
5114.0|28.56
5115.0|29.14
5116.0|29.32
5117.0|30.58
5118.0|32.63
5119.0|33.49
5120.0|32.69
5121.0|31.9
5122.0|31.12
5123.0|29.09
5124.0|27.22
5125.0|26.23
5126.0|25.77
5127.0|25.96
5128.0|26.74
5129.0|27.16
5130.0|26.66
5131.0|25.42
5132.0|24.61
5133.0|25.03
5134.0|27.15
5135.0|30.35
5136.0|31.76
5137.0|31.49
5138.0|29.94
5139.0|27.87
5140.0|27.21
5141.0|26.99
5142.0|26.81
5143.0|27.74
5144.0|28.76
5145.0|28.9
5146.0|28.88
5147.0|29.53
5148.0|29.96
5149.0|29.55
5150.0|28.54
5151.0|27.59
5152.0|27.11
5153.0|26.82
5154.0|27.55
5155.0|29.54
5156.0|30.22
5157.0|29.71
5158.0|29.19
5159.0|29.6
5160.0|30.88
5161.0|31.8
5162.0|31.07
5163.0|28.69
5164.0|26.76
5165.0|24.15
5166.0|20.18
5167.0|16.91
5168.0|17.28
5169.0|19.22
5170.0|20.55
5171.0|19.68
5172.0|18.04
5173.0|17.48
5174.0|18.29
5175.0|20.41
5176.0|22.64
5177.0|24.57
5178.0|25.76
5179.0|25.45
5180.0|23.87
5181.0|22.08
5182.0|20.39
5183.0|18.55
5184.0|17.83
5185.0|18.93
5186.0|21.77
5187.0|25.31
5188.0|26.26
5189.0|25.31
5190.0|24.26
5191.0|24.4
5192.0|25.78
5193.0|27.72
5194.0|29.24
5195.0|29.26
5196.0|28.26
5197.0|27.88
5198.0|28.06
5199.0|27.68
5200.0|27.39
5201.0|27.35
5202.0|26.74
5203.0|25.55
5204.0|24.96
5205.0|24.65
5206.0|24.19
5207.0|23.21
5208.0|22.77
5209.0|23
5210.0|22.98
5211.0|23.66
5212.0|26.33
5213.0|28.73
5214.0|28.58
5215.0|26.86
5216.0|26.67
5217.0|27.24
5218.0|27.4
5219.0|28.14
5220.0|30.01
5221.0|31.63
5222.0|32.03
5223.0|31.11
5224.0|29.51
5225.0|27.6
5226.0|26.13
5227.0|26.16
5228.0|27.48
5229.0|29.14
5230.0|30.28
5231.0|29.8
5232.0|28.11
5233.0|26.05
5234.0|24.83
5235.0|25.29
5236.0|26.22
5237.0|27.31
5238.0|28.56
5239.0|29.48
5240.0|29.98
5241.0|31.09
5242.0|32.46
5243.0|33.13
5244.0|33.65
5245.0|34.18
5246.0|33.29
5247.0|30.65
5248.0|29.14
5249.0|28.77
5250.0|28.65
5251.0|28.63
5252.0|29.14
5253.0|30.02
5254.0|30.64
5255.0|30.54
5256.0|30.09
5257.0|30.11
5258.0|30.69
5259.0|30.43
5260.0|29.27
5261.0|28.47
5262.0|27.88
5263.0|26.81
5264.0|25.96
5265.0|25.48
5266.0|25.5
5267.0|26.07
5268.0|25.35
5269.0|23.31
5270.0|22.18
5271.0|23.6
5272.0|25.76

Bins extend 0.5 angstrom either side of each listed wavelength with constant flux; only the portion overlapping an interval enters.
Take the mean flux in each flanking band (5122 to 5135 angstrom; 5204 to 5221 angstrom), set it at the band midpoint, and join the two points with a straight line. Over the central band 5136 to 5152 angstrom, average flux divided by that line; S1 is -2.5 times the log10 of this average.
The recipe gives -0.08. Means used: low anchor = 26.8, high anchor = 26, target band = 28.7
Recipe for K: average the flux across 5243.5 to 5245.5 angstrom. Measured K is 33.9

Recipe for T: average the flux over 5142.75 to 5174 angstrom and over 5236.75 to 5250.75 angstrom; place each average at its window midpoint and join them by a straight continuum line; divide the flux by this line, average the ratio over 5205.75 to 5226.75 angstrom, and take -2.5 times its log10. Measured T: 0.09 mag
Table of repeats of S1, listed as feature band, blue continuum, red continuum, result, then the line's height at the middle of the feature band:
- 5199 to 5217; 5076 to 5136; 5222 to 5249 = 0.14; 29.1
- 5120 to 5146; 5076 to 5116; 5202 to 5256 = 0.01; 28.3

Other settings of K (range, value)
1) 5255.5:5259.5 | 30.3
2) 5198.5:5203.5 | 26.9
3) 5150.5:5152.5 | 27.4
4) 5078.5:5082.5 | 27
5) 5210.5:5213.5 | 26.2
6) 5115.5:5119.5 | 31.5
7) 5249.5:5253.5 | 29.1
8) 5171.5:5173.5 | 17.8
